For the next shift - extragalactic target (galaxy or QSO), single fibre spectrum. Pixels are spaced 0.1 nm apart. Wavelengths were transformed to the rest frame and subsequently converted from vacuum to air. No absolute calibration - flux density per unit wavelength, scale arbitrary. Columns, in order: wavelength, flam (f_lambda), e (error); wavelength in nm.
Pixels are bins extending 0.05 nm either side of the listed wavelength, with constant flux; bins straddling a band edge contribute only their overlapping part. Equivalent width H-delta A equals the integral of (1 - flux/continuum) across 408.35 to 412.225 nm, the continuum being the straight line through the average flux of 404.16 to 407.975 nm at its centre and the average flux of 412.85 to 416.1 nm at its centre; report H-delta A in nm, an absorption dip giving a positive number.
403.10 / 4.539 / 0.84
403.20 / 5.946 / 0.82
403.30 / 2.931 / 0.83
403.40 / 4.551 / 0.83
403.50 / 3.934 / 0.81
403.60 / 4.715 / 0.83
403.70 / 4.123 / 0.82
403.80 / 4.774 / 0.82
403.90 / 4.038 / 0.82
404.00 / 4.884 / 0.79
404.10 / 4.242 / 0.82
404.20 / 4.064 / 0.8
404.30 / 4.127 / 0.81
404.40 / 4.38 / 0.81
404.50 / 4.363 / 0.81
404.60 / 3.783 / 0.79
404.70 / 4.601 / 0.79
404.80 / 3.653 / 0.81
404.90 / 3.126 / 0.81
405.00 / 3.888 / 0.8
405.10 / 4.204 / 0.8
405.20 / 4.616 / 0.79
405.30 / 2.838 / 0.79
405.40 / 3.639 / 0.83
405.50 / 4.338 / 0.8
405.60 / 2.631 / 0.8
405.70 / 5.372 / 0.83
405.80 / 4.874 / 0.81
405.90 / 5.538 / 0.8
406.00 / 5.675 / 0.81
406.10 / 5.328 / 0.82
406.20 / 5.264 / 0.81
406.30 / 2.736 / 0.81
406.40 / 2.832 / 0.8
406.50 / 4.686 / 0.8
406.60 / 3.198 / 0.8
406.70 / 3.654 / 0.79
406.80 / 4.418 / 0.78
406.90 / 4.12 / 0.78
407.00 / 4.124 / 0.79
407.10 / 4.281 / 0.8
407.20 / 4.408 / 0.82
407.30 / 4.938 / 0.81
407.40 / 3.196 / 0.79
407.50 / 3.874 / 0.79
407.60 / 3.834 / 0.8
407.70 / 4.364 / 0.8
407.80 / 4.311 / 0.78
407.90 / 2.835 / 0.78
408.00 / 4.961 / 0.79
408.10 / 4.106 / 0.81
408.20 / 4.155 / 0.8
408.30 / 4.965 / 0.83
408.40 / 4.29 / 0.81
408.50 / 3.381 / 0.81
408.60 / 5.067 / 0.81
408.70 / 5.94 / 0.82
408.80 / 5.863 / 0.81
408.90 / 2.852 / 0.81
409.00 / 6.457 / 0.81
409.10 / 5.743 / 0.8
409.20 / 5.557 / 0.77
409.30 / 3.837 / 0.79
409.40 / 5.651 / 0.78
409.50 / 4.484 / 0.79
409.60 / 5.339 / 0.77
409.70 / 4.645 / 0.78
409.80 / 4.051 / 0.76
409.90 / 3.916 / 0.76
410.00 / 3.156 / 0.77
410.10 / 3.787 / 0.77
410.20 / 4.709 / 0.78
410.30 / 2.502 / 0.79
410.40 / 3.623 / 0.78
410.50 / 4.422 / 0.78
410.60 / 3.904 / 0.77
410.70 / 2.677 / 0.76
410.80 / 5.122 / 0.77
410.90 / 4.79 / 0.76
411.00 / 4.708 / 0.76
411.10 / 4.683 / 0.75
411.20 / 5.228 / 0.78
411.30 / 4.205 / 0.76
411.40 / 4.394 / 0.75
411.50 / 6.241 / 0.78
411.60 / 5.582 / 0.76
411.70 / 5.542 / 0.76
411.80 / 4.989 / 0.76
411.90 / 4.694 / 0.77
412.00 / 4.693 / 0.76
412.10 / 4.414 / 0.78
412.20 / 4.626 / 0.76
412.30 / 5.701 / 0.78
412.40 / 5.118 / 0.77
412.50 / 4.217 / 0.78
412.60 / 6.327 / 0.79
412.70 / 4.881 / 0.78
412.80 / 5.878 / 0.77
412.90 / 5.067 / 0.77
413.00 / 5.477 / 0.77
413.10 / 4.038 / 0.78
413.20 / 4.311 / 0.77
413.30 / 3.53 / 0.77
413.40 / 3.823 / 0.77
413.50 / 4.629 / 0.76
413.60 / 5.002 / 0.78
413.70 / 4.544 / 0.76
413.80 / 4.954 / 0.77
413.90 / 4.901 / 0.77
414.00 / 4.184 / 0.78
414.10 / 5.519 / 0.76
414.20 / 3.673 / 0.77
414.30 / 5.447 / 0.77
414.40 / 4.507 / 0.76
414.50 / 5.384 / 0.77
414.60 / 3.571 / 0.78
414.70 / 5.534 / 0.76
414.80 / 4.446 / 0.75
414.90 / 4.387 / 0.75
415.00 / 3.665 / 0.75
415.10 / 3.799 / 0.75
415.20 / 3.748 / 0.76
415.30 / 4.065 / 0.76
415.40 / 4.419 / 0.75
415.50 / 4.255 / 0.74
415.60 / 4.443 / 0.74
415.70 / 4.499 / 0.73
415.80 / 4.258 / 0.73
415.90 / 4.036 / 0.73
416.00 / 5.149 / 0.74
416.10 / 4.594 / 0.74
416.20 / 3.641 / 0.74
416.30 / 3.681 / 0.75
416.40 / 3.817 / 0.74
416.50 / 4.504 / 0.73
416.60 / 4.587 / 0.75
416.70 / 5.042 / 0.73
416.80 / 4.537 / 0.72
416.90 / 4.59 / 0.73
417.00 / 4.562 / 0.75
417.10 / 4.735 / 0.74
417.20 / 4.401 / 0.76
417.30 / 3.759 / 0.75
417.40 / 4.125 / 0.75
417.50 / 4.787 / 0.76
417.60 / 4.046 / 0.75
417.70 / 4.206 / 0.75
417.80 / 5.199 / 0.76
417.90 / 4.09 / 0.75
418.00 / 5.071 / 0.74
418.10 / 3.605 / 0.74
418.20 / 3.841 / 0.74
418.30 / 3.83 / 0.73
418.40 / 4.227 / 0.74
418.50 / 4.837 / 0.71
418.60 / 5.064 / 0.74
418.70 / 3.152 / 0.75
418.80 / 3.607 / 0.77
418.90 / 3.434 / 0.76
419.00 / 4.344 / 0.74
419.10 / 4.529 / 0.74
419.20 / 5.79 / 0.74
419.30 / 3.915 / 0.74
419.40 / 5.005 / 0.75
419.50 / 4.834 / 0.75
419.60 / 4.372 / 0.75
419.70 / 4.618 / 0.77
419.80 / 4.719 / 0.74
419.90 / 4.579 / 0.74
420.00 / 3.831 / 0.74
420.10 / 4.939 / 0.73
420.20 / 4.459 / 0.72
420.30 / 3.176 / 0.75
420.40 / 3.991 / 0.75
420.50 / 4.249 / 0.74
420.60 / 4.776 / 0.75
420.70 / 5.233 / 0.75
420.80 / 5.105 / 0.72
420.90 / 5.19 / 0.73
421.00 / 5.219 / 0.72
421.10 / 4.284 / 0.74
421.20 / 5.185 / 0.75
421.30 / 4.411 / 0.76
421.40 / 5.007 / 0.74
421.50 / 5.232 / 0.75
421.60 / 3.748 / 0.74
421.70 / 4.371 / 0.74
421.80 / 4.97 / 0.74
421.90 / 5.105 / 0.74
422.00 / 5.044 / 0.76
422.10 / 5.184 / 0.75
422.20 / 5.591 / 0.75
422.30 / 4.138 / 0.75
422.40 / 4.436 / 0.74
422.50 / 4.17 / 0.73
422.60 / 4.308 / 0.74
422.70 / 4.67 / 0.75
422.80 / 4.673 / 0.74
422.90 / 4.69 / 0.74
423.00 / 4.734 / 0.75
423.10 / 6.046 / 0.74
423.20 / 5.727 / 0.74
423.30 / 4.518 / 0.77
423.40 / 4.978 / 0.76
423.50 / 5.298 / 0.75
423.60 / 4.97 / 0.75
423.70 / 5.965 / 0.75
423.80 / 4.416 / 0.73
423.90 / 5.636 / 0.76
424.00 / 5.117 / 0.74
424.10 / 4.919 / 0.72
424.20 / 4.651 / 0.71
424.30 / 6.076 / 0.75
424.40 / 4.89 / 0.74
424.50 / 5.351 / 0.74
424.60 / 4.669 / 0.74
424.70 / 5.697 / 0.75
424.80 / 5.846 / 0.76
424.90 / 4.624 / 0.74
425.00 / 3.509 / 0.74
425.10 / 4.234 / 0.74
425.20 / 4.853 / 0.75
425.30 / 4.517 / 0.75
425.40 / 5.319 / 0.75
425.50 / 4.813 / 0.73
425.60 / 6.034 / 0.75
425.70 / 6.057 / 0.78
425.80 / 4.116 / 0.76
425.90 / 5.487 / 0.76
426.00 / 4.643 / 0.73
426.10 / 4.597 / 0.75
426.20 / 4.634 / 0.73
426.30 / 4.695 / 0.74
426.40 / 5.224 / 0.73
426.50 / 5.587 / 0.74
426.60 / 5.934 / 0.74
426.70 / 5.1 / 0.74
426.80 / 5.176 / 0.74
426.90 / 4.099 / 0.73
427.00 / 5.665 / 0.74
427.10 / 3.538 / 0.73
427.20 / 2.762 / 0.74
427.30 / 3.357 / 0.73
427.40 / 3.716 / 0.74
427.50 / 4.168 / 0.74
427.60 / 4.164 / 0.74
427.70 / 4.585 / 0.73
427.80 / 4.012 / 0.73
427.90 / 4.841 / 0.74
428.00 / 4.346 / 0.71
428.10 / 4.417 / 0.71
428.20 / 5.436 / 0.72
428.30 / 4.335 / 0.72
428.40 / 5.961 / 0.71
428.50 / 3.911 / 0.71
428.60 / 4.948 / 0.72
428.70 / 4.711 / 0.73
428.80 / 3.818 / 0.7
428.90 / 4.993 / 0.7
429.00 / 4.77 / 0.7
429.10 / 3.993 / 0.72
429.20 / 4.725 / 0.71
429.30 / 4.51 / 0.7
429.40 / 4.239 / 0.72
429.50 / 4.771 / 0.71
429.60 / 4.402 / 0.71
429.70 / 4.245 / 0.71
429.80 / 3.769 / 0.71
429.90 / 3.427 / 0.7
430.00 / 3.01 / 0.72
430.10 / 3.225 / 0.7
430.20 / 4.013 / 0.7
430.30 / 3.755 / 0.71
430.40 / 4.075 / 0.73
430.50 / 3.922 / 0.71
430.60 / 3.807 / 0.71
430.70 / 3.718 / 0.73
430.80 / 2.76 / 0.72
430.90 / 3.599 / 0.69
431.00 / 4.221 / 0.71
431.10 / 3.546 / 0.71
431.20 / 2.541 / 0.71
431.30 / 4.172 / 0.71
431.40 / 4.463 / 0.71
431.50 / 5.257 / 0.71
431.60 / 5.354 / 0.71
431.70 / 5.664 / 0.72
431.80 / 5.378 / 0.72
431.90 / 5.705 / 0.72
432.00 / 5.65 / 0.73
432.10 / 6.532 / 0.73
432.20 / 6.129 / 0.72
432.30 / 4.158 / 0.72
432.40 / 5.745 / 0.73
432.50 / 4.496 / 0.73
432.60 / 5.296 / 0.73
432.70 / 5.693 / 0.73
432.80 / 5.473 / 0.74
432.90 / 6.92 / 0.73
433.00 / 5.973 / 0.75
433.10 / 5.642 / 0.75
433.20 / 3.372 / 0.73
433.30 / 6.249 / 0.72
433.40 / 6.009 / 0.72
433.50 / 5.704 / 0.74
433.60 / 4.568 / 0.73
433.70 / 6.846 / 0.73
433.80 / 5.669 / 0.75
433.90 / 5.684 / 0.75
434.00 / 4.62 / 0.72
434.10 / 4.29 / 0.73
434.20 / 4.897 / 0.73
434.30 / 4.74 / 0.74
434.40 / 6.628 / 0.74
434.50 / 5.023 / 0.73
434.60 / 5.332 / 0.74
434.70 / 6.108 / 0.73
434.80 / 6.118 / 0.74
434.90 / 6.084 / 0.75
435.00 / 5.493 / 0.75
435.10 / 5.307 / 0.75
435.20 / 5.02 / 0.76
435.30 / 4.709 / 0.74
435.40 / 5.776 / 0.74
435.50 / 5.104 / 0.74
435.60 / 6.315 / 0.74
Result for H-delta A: -0.28 nm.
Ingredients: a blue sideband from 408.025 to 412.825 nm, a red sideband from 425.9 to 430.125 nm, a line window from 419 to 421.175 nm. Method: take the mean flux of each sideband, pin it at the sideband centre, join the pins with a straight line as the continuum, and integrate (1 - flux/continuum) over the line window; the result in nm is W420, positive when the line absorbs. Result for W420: -0.02 nm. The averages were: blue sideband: 4.69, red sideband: 4.46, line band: 4.61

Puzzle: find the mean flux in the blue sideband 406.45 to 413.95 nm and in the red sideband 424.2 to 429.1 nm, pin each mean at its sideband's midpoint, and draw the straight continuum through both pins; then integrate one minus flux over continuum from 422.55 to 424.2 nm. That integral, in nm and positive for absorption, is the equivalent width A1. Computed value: -0.114 nm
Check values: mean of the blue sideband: 4.54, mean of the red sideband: 4.75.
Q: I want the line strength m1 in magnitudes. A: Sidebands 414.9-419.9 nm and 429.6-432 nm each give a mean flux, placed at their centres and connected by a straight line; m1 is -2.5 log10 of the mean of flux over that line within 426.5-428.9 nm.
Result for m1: -0.09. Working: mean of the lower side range 4.33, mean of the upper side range 4.11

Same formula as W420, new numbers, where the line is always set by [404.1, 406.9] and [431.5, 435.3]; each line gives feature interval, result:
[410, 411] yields 0.100 nm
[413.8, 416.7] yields 0.131 nm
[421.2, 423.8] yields 0.046 nm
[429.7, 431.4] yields 0.543 nm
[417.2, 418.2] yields 0.091 nm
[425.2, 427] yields 0.023 nm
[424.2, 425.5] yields 0.033 nm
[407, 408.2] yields 0.040 nm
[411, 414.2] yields -0.270 nm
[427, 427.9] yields 0.217 nm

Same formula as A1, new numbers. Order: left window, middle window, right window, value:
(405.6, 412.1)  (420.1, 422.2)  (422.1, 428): 0.01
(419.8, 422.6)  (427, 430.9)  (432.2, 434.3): 0.73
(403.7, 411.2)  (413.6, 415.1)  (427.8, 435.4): -0.05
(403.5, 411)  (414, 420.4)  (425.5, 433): 0.09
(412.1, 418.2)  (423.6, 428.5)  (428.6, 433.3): -0.28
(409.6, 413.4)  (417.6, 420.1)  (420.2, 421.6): 0.15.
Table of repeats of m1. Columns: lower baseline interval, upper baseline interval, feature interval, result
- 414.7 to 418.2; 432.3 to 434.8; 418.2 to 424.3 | -0.01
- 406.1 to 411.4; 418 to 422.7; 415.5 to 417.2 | 0.01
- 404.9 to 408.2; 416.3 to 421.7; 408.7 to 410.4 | -0.08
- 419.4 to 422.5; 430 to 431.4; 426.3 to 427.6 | -0.12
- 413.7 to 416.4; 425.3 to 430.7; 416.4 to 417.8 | -0.01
